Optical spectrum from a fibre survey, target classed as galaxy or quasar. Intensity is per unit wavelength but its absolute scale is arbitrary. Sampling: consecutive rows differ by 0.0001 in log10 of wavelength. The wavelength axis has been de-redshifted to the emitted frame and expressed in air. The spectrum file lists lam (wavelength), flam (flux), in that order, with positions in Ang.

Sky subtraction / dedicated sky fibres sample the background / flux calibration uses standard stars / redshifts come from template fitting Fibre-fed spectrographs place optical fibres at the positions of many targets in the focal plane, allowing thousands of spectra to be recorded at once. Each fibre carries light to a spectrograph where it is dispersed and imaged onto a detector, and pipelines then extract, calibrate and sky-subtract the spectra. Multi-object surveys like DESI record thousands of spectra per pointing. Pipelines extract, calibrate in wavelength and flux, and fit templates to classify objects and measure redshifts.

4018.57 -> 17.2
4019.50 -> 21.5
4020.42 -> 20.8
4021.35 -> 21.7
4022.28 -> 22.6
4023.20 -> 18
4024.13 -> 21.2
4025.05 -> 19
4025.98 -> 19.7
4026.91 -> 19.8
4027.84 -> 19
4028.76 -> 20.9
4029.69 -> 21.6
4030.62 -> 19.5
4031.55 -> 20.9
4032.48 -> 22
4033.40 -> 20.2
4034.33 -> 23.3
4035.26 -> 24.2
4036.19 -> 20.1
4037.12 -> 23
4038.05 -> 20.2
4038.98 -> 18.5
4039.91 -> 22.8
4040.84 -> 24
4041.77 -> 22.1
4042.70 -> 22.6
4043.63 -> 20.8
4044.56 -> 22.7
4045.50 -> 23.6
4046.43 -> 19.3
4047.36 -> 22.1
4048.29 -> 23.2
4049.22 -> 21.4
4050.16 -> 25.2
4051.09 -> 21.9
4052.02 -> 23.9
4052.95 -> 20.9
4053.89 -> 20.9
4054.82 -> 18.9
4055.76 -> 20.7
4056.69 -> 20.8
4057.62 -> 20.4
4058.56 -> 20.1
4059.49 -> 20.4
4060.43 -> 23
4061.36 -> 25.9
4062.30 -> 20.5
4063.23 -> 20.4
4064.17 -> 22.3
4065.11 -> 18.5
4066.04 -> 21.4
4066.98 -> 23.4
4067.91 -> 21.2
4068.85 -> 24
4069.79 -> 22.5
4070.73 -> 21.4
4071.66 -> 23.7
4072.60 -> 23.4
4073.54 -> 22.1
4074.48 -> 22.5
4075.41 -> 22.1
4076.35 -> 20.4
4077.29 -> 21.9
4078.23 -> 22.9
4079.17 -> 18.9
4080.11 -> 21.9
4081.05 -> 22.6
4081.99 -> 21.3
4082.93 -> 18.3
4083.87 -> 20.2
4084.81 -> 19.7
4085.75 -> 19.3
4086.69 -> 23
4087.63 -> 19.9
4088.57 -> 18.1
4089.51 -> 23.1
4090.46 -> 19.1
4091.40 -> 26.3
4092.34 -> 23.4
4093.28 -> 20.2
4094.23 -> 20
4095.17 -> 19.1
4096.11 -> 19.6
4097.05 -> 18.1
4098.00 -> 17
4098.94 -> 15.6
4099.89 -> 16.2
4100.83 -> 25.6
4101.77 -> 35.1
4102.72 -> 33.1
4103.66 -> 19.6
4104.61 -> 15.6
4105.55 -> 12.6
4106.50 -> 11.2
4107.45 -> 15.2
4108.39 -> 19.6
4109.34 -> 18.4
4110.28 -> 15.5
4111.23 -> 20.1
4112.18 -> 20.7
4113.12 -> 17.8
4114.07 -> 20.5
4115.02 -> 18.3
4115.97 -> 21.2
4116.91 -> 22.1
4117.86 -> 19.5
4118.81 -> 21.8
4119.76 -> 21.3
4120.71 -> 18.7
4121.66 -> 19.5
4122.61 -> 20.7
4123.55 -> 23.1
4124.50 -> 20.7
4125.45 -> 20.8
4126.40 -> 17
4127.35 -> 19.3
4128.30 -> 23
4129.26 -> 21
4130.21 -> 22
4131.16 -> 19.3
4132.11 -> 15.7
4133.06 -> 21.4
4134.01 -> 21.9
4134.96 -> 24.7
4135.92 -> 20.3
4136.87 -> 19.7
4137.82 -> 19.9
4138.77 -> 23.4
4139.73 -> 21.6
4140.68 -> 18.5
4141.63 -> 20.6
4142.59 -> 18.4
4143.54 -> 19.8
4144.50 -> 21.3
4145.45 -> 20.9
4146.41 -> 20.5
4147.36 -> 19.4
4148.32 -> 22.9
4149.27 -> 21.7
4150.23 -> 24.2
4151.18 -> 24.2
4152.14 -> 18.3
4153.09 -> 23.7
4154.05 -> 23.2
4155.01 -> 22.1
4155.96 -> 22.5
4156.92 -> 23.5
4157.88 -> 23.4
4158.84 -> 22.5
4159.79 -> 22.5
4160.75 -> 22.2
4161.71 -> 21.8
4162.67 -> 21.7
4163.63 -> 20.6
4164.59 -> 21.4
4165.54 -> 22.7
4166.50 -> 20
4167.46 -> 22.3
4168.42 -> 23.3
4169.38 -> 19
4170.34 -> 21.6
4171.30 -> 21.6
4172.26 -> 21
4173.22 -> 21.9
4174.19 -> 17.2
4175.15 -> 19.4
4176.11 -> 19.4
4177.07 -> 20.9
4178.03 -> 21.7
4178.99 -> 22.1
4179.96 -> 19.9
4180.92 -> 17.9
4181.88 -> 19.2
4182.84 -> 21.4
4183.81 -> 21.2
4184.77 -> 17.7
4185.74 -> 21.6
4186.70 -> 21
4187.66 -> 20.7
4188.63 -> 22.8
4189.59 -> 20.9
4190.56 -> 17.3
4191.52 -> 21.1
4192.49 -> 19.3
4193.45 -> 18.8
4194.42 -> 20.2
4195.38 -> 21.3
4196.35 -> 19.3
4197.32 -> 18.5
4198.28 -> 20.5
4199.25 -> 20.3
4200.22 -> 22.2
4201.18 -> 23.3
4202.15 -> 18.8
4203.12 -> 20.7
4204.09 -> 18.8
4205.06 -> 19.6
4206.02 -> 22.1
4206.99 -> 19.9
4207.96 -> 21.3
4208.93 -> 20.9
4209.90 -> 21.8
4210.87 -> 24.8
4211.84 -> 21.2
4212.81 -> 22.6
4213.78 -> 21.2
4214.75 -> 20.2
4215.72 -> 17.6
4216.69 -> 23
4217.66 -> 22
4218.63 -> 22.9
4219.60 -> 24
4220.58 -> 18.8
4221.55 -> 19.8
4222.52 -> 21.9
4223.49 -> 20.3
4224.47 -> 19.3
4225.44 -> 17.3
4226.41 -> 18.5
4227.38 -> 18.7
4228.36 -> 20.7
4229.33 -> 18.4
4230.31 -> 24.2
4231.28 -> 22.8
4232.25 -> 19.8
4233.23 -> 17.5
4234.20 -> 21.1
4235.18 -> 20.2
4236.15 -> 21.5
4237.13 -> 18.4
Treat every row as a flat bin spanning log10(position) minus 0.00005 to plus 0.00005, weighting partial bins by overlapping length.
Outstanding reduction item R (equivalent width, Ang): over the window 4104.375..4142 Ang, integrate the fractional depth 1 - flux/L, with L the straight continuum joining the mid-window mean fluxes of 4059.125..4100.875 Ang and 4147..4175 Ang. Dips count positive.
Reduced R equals 3.2 Ang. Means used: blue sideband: 21.1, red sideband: 21.8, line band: 19.6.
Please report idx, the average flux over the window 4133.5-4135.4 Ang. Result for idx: 23.3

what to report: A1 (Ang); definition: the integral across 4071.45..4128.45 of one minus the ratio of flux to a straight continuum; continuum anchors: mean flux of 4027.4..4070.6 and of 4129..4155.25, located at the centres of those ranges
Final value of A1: 2.45 Ang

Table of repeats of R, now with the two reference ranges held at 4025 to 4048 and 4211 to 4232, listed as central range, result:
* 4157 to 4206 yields 0.4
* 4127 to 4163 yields -0.7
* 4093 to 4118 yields 1.9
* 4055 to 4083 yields -0.5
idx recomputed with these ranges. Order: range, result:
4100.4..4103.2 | 31.3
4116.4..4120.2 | 21.2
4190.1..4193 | 19.3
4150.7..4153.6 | 22.1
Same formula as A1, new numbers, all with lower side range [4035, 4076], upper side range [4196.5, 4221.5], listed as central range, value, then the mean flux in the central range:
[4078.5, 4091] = 0.7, 20.5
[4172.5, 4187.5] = 0.7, 20.2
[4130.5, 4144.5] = 0.7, 20.4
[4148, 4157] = -0.5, 22.6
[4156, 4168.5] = -0.5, 22.1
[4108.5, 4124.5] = 1.2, 20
